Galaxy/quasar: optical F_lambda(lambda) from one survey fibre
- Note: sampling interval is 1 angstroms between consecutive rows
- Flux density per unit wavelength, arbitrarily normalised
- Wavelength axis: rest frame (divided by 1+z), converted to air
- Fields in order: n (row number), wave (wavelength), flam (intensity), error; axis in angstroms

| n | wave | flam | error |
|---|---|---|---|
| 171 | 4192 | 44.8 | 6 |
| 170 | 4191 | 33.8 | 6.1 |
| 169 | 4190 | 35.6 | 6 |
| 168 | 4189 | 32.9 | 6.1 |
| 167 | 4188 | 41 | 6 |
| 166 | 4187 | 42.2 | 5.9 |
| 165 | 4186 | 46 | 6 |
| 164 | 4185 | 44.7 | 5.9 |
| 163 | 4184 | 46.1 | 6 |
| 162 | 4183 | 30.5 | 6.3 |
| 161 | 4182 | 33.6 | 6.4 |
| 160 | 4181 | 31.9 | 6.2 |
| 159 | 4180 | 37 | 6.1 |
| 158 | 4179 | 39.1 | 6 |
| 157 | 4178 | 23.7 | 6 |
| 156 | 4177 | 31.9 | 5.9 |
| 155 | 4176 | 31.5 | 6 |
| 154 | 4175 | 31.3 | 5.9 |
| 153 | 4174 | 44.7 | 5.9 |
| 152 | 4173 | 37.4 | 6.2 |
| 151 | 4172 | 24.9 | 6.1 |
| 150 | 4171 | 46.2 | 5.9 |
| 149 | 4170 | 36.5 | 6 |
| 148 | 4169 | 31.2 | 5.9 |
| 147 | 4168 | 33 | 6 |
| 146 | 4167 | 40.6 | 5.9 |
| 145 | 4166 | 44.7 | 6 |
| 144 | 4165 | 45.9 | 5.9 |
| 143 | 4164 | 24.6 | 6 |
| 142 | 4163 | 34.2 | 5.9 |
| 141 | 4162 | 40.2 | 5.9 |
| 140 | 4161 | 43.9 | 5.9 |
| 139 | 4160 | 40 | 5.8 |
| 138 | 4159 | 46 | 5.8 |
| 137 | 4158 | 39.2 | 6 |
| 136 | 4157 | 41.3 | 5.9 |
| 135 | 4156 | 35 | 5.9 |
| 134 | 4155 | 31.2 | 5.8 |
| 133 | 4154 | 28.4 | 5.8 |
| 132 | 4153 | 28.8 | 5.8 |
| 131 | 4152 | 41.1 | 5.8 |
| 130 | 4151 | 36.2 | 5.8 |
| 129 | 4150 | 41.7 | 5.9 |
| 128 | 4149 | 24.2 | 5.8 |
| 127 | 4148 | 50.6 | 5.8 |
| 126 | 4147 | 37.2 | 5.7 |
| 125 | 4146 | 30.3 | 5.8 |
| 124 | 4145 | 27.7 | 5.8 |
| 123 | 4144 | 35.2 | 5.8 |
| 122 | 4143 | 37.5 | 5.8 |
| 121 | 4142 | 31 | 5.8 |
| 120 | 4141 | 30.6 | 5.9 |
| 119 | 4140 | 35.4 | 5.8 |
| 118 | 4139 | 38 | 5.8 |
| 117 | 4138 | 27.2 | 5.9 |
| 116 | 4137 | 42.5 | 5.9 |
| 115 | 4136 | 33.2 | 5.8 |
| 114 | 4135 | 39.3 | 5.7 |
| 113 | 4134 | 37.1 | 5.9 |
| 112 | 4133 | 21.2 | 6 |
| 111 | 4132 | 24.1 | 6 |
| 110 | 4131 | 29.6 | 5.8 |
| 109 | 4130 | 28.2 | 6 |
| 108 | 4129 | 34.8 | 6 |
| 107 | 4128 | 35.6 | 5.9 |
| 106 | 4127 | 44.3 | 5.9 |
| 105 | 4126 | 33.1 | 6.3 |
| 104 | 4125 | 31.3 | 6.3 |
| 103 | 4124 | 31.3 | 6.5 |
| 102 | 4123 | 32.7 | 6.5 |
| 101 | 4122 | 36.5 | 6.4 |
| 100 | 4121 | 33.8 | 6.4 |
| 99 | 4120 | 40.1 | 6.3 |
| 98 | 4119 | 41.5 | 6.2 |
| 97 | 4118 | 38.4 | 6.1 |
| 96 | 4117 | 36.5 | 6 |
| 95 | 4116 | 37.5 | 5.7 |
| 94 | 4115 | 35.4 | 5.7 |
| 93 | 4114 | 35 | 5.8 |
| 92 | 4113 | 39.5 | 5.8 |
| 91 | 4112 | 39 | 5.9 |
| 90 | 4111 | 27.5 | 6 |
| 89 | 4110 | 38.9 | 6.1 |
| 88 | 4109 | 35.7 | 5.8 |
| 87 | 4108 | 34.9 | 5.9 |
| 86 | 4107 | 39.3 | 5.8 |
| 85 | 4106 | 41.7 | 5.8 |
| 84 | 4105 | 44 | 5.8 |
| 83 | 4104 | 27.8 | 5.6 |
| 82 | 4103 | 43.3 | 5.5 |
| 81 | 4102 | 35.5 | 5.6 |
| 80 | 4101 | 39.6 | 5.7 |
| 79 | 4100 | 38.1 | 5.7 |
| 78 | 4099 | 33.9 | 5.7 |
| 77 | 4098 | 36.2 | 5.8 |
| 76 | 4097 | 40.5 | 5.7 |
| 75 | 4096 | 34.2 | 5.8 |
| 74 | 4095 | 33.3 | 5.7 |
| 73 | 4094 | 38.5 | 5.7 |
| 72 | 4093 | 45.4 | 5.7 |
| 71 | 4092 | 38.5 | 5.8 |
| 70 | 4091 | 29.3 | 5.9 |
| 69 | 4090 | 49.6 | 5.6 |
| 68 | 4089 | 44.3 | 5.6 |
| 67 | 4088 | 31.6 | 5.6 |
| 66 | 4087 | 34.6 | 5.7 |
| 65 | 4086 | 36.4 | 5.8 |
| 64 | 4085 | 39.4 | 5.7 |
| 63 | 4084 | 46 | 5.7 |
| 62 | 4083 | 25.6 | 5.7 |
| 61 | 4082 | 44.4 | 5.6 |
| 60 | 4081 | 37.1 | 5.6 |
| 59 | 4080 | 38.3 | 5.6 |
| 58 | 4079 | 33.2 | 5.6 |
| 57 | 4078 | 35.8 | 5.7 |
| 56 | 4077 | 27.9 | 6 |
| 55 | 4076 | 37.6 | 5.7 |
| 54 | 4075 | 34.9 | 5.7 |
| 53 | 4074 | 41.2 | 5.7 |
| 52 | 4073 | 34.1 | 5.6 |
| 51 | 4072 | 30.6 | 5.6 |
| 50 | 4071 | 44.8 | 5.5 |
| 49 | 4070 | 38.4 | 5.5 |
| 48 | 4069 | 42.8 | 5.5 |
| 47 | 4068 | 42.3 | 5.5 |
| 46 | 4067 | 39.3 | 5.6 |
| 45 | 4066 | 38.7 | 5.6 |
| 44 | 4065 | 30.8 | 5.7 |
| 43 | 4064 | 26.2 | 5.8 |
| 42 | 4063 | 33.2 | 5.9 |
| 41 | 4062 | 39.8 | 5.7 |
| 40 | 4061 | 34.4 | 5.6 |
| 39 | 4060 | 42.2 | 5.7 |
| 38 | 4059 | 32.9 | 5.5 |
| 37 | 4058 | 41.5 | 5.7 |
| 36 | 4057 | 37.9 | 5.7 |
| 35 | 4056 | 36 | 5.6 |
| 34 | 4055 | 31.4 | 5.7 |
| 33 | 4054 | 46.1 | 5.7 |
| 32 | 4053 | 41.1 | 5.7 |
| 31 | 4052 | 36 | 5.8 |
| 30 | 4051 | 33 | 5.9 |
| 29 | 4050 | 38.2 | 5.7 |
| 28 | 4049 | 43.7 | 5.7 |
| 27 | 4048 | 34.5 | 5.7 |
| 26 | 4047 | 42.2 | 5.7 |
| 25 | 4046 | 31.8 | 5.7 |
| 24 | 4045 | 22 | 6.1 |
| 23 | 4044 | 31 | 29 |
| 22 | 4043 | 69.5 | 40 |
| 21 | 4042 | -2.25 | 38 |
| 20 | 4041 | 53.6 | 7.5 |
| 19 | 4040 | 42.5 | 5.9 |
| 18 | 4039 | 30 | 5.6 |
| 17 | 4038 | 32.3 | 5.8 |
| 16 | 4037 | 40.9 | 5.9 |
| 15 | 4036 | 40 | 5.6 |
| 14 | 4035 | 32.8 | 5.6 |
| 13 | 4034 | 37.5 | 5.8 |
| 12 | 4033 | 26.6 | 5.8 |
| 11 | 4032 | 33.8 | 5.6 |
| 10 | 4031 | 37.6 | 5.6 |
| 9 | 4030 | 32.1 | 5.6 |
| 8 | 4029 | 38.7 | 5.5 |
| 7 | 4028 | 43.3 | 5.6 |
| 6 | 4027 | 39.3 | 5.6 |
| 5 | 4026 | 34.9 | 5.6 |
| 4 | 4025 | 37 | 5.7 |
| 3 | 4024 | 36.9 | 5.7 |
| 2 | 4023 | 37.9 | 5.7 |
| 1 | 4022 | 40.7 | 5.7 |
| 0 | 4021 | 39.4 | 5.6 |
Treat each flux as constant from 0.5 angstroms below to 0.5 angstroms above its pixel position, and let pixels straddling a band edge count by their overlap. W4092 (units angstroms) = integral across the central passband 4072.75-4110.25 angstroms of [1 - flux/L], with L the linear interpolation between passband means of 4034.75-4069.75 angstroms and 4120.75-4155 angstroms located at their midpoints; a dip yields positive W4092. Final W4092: -2.1 angstroms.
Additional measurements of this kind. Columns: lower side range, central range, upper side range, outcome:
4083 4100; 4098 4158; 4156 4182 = 3.3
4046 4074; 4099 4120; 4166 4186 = -0.3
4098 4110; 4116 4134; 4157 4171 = 2.0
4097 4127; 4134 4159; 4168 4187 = 0.7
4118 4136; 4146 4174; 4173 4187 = -1.3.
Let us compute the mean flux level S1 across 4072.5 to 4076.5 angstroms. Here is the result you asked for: 37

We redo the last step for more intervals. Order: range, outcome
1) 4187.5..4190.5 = 36.5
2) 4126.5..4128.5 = 40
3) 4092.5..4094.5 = 42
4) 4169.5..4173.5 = 36.2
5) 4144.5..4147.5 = 31.7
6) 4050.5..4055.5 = 37.5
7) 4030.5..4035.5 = 33.7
